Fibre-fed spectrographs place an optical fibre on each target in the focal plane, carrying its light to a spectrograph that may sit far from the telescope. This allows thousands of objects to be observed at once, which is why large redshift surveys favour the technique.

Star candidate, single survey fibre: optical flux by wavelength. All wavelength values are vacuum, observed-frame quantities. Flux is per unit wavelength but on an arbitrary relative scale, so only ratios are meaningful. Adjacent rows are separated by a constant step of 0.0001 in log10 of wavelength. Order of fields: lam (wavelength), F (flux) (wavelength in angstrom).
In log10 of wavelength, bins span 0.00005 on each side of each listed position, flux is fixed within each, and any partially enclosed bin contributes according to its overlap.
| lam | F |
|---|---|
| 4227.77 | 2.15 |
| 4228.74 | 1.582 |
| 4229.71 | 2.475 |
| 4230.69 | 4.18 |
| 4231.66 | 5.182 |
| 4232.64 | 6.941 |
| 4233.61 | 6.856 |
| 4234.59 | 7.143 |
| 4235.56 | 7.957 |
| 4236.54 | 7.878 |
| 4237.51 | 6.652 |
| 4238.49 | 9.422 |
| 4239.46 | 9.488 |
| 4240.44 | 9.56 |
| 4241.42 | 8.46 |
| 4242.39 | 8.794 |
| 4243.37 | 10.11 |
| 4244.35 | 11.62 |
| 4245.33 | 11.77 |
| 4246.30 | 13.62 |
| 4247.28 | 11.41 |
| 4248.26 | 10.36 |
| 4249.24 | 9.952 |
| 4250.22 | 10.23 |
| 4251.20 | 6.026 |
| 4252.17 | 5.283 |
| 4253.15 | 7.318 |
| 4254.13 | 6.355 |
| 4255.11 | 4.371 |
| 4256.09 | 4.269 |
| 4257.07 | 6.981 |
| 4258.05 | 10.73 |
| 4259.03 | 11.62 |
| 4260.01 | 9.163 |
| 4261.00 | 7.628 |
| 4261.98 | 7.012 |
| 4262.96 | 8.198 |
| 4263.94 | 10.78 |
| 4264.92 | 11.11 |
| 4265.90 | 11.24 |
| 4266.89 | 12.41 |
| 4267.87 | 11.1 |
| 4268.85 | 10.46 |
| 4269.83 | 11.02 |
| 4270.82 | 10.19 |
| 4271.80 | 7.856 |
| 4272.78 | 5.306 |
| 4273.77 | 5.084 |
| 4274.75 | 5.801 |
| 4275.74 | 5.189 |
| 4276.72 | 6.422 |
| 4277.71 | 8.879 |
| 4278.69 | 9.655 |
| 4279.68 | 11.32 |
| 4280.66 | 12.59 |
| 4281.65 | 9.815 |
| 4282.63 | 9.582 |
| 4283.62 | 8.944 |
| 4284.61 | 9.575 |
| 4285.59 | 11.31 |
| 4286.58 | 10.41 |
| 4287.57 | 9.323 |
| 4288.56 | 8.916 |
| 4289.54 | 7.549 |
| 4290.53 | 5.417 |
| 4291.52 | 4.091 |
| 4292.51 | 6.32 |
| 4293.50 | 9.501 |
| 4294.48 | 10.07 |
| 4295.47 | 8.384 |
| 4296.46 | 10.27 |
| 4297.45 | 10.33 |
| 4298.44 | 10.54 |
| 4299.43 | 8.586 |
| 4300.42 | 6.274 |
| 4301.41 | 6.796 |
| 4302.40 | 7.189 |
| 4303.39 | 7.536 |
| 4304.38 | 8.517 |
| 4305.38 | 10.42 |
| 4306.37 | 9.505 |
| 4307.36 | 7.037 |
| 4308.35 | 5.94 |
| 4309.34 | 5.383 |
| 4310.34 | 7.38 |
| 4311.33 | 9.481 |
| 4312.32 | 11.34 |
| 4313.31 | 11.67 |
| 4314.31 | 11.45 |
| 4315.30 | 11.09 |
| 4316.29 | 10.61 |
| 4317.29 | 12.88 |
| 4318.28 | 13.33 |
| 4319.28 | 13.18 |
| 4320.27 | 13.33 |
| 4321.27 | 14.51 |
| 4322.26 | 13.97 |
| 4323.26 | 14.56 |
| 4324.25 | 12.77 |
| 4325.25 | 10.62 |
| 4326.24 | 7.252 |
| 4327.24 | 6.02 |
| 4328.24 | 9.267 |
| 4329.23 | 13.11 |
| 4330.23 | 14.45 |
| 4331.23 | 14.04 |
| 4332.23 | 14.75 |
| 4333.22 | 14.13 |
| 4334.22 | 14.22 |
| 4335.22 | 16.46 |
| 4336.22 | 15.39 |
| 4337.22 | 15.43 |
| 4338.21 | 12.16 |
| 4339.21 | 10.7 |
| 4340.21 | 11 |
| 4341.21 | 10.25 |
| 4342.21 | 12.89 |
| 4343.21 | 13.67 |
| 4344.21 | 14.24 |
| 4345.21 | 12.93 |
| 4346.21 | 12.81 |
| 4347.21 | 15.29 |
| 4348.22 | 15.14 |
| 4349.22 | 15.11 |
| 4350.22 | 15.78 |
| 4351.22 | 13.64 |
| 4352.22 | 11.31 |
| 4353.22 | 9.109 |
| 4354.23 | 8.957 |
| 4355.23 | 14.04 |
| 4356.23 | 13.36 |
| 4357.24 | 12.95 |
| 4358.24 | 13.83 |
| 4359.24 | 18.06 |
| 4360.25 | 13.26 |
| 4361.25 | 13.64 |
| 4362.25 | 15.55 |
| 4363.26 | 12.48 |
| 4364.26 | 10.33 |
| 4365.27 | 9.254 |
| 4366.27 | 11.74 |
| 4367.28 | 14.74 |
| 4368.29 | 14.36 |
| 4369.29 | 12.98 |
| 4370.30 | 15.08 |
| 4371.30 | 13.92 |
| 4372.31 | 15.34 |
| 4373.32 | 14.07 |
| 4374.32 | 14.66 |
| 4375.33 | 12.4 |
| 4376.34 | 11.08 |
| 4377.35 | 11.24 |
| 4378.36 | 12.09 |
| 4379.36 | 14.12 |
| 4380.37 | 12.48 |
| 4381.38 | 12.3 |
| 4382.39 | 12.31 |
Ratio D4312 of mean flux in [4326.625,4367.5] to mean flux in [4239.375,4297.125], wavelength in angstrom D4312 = 1.46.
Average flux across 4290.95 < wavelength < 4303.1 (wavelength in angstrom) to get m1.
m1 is 8.17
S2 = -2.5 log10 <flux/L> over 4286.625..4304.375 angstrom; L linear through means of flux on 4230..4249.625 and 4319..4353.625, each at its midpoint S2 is 0.35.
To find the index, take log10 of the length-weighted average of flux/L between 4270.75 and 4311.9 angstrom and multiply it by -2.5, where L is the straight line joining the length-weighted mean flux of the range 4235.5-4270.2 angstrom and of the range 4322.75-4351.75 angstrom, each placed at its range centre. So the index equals 0.30 mag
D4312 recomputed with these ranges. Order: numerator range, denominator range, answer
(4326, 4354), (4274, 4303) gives 1.51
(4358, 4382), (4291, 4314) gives 1.58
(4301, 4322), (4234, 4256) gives 1.15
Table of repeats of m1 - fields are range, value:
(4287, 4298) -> 8.22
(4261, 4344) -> 10.2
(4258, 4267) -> 9.84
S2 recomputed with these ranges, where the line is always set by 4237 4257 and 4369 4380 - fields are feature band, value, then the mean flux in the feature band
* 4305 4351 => -0.04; 12.1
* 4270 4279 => 0.32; 7.24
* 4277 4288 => -0.01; 10.1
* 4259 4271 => -0.08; 10.1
